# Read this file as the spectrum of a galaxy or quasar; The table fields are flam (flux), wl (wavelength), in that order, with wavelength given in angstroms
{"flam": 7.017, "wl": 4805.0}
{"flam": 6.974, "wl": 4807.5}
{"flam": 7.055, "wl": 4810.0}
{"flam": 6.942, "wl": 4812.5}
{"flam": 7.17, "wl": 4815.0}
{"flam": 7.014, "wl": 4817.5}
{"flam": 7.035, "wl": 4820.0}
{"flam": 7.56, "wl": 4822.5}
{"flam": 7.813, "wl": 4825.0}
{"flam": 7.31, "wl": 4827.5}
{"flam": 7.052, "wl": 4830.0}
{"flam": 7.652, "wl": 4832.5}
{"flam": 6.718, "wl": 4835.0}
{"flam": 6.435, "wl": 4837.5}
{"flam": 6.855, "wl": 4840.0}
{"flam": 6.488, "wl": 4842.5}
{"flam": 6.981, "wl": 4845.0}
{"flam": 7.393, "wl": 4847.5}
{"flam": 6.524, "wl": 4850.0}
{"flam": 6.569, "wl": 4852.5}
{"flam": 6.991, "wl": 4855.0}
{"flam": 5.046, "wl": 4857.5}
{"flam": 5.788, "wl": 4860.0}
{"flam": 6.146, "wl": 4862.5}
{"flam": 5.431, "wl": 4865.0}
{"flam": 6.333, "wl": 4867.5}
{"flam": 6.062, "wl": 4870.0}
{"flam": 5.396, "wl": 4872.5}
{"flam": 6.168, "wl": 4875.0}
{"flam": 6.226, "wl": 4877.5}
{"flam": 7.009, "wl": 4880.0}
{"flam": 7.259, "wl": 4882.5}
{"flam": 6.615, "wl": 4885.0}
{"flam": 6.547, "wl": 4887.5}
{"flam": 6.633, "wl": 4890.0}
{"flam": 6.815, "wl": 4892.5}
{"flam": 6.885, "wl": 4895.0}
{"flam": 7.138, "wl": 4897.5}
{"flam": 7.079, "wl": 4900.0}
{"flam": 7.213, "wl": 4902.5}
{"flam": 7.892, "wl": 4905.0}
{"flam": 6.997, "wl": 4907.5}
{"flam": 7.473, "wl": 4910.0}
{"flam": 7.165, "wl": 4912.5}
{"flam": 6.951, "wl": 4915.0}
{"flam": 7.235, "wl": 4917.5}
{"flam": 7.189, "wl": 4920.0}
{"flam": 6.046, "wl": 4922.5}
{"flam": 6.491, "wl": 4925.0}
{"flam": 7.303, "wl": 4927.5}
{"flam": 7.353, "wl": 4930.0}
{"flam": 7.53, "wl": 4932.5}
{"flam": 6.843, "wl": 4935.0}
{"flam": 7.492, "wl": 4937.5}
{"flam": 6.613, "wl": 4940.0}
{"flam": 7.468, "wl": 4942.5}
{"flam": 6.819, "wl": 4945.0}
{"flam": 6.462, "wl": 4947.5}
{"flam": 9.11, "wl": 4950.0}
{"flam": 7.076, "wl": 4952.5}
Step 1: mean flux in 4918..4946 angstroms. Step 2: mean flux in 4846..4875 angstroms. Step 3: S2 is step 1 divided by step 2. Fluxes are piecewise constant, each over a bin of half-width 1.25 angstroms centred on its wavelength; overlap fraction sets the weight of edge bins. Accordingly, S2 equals 1.14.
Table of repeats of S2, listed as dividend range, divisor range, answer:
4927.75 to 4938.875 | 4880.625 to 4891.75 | 1.08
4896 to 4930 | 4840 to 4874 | 1.13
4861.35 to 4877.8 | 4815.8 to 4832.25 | 0.81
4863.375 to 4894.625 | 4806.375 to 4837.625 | 0.89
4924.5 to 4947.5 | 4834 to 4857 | 1.06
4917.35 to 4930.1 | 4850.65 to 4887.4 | 1.10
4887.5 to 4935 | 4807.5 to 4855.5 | 1.00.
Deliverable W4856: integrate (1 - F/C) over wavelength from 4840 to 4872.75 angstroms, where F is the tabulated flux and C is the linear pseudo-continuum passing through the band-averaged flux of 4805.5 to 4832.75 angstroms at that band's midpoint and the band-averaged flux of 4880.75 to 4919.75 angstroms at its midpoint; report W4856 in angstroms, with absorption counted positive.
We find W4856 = 3.9 angstroms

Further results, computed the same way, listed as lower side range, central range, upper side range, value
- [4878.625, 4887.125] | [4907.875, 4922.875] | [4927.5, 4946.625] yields 0.0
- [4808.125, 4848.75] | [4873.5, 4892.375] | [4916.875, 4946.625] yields 1.1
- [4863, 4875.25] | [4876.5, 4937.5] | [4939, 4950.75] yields -4.4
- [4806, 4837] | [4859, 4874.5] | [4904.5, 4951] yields 2.8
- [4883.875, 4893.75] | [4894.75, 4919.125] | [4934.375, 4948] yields -1.6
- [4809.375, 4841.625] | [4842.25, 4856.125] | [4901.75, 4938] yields 0.5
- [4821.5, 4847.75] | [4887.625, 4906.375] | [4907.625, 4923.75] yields -0.1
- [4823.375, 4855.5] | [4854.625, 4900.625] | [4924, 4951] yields 4.6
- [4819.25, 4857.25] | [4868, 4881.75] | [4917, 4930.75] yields 1.4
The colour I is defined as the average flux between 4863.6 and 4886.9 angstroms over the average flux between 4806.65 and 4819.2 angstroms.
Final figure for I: 0.89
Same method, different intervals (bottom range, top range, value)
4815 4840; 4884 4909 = 0.98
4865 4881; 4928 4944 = 1.18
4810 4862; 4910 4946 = 1.03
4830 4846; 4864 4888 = 0.92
